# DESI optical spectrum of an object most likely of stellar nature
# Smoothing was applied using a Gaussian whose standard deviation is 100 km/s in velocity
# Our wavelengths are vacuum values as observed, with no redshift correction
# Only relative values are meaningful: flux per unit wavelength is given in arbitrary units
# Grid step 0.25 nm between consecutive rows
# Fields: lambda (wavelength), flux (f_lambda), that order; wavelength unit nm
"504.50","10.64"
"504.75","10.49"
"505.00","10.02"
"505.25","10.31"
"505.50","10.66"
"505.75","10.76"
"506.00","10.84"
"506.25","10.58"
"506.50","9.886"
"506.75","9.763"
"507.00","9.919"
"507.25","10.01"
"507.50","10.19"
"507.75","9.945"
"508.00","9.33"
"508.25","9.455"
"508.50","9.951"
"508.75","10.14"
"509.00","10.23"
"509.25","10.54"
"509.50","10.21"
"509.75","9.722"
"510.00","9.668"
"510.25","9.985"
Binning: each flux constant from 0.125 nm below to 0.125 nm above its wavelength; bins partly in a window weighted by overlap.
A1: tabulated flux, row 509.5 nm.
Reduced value 10.21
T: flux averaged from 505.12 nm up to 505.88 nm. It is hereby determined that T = 10.6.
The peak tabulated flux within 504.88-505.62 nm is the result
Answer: 10.66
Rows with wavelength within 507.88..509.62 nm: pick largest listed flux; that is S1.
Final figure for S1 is 10.54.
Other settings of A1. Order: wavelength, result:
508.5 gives 9.951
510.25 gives 9.985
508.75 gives 10.14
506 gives 10.84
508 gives 9.33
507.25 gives 10.01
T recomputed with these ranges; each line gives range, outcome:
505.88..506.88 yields 10.3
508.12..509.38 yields 10.1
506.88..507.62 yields 10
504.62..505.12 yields 10.3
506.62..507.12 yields 9.84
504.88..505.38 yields 10.2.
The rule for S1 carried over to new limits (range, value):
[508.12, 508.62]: 9.951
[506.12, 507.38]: 10.58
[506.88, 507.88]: 10.19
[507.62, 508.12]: 9.945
